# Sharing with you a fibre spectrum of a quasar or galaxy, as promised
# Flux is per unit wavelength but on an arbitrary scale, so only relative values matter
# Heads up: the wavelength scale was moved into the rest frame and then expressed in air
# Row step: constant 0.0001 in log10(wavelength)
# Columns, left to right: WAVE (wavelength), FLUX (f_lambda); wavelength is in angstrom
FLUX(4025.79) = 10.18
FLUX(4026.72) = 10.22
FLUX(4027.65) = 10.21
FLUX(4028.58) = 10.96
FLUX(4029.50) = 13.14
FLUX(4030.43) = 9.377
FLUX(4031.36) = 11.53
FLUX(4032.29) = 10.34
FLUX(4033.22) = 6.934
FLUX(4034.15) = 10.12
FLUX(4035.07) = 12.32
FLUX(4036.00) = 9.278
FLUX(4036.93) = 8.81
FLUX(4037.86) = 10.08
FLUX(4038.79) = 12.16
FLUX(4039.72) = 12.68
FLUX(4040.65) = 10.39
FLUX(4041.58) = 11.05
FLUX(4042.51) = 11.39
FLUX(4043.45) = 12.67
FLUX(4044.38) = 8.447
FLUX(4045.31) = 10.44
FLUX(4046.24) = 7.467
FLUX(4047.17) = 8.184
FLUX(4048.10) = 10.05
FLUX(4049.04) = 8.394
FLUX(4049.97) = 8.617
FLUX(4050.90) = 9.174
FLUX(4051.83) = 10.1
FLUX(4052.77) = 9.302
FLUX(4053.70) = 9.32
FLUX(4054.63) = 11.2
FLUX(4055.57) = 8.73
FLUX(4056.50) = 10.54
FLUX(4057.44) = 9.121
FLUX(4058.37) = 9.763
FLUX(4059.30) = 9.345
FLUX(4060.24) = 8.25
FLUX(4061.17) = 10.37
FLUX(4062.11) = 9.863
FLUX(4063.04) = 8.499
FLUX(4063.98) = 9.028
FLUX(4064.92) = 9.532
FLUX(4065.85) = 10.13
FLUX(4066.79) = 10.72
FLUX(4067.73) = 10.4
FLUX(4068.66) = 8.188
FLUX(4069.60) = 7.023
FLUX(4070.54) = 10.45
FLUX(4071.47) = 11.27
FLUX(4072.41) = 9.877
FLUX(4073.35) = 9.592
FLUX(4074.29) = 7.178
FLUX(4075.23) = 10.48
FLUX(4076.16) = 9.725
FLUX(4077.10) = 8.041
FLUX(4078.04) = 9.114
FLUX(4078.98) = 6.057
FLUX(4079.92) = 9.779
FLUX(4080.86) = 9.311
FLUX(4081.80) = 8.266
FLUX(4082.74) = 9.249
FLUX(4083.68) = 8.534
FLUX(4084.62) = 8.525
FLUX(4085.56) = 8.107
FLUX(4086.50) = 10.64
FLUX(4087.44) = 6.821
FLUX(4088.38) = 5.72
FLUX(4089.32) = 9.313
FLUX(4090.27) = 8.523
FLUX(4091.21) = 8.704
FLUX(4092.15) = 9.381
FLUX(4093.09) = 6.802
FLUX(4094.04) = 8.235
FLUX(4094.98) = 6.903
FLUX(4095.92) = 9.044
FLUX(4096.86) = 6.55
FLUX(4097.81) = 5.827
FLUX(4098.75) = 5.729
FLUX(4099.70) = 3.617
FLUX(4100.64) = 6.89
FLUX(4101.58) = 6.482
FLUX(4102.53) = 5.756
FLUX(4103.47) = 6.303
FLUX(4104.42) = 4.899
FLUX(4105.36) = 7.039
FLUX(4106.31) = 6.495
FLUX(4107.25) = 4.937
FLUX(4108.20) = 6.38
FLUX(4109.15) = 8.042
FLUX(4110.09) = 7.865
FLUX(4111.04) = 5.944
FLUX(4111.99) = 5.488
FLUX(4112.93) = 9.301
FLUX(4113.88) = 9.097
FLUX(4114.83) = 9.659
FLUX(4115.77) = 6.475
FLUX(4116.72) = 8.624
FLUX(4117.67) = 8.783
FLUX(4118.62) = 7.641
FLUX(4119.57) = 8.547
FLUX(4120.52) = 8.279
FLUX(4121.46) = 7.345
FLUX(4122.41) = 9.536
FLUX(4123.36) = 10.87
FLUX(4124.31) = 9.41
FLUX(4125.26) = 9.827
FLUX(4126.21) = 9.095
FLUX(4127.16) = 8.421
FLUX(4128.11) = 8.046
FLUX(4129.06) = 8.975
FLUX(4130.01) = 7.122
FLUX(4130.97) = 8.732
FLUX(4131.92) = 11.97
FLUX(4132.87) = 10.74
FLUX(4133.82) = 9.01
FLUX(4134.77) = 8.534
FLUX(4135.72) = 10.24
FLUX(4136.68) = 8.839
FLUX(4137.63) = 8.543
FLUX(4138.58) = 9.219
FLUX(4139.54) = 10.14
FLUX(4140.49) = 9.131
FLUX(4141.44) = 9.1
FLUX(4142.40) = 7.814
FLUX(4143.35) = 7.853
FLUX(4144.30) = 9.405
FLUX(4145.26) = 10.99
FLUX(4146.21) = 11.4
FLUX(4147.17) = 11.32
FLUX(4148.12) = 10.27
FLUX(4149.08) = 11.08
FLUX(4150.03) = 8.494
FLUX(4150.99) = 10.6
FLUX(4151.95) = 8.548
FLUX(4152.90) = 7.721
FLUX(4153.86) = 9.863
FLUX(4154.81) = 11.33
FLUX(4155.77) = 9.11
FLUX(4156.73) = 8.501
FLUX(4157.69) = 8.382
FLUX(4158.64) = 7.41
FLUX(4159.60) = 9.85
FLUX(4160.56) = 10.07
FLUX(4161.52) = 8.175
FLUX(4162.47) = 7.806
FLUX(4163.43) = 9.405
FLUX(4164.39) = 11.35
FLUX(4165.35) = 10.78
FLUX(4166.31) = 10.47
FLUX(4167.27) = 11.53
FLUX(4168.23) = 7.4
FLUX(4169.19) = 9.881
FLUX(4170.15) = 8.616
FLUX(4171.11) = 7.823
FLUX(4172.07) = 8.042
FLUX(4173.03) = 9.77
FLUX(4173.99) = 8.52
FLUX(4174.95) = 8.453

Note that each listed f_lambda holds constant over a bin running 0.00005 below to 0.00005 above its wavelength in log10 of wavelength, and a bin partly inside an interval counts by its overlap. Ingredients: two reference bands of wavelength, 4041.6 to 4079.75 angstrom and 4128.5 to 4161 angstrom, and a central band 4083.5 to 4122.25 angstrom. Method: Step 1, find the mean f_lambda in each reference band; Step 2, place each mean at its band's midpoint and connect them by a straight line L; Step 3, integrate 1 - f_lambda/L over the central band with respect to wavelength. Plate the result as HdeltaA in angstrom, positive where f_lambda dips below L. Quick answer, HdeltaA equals 8.3 angstrom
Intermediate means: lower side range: 9.42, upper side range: 9.41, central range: 7.41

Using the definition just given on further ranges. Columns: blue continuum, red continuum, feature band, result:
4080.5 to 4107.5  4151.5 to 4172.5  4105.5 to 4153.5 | -2.7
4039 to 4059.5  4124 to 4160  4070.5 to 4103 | 5.3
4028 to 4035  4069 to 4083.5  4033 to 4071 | 0.2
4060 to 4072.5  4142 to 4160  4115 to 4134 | 1.2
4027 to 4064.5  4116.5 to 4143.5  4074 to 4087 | 1.0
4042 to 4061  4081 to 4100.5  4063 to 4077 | -1.3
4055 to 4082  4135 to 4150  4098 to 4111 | 4.5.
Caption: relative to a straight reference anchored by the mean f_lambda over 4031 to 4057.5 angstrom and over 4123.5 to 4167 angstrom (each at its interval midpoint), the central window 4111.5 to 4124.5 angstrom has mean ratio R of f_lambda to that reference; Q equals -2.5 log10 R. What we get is 0.13 mag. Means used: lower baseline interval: 9.96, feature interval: 8.48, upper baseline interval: 9.42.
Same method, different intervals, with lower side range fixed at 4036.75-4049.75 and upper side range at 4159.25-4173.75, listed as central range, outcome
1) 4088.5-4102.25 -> 0.335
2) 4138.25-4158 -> -0.006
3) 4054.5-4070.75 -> 0.064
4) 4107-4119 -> 0.266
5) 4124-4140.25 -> 0.043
